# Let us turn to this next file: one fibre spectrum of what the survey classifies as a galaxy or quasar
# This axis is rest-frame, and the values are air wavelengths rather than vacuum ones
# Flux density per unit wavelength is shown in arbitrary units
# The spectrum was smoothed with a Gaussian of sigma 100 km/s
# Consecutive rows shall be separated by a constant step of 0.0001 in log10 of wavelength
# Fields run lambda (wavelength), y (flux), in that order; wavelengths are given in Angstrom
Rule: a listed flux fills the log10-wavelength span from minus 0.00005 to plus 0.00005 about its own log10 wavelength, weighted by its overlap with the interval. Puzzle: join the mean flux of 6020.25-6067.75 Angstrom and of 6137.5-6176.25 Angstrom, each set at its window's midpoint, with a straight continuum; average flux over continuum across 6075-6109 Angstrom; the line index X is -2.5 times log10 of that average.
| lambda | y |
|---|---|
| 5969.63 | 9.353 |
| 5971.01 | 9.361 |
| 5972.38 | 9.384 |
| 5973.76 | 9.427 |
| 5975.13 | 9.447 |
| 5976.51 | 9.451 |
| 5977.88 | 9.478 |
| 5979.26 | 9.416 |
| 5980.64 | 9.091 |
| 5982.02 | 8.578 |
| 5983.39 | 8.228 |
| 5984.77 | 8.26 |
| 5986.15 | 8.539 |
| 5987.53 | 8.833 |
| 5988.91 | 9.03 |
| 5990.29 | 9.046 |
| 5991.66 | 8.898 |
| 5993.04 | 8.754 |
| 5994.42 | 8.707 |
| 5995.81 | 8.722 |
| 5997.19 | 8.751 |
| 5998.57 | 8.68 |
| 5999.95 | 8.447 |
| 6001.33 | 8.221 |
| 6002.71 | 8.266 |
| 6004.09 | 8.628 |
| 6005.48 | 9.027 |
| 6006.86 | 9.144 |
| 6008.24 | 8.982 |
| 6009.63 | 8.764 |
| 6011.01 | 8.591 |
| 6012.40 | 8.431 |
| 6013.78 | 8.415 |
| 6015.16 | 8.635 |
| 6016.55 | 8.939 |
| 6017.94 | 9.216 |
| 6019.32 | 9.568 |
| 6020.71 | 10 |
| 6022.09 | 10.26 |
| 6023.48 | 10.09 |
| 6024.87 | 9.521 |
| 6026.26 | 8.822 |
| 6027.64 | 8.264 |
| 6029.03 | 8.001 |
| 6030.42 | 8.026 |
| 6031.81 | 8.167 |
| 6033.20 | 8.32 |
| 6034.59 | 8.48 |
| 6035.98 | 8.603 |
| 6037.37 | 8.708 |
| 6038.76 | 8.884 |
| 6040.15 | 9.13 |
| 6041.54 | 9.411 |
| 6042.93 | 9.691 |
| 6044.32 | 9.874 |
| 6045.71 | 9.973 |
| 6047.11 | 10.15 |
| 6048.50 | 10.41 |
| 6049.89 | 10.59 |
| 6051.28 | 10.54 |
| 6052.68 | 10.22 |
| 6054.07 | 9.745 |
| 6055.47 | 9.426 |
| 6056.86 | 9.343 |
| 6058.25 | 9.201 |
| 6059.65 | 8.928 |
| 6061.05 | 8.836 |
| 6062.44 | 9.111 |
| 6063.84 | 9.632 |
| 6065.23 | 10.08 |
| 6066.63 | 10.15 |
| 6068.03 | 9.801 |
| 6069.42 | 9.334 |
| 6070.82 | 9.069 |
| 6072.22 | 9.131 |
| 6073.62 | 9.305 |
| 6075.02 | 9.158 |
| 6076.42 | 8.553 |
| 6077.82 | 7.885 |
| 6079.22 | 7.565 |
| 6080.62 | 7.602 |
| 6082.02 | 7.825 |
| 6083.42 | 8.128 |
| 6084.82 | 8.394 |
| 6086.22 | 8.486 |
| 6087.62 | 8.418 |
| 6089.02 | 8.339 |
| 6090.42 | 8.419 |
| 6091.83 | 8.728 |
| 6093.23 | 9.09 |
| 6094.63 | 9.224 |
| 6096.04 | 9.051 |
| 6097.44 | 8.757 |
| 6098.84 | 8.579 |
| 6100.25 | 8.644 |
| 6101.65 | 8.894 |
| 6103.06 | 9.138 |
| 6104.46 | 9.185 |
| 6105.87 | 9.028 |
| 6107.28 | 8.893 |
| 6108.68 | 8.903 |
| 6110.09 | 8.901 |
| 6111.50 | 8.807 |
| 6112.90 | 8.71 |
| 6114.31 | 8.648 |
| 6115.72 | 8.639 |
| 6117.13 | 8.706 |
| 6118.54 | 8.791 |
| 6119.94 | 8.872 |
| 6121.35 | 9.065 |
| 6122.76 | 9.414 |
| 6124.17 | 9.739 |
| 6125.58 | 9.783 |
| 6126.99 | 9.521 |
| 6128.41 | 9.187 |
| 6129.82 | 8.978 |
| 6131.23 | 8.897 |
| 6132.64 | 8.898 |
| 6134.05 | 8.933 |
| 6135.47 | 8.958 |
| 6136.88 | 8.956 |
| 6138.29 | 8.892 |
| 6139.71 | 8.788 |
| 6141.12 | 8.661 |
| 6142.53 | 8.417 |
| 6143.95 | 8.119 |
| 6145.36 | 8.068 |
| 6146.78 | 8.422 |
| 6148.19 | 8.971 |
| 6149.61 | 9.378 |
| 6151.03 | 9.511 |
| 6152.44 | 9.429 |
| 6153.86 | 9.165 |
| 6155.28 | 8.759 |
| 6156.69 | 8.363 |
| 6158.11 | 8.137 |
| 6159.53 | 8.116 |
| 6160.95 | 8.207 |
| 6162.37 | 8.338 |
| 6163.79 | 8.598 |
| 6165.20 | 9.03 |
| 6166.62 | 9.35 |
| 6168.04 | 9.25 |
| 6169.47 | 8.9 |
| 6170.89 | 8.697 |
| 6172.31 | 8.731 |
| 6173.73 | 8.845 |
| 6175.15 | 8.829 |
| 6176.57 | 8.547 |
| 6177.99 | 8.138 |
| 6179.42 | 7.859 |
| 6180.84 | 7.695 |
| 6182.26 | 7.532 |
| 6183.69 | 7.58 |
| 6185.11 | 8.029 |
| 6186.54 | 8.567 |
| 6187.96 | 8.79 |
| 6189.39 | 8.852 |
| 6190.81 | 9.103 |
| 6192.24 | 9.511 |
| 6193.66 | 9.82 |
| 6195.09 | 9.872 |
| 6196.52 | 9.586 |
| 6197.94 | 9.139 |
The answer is 0.06 mag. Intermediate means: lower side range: 9.37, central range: 8.58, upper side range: 8.74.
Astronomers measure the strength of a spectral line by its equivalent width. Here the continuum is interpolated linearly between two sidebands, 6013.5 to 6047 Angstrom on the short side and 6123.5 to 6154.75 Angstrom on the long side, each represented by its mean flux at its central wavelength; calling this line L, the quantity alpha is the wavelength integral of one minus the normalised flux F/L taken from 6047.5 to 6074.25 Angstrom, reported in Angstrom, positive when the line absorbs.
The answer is -1.7 Angstrom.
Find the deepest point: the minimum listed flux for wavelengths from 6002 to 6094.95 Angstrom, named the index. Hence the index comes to 7.565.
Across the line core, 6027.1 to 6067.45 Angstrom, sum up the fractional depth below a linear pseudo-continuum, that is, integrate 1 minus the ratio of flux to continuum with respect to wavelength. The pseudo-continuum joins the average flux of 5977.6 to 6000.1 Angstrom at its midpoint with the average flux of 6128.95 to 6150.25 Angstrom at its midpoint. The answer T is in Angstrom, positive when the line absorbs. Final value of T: -2.5 Angstrom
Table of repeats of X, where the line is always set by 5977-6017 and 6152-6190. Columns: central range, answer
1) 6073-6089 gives 0.043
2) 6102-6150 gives -0.042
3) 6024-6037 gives 0.026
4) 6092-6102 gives -0.034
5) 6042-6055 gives -0.165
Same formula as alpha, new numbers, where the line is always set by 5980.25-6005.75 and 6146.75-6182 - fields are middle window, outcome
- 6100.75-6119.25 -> -0.40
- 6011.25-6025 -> -0.98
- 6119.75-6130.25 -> -0.82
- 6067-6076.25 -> -0.66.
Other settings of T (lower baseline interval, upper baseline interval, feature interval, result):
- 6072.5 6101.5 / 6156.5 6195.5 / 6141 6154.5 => -0.37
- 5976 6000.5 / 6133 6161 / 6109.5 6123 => -0.14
